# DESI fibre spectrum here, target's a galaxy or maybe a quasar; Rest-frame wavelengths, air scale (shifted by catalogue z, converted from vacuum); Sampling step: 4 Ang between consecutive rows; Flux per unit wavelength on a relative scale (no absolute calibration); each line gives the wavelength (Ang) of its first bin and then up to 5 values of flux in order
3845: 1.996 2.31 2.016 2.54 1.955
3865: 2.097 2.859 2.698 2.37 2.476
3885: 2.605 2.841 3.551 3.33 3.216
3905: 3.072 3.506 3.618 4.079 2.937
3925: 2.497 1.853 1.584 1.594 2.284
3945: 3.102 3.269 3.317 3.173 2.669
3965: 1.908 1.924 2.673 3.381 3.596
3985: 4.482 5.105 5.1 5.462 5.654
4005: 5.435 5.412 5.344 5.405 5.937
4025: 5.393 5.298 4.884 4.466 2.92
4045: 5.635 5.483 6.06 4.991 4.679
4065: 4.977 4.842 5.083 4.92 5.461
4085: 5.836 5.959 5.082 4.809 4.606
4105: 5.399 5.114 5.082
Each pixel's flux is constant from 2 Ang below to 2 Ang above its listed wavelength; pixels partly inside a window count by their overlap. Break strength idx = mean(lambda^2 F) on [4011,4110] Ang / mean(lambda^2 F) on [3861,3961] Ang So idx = 2.0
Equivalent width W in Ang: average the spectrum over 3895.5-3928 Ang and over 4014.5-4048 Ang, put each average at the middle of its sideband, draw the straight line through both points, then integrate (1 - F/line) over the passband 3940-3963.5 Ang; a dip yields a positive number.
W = 5.2 Ang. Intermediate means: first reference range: 3.24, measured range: 2.98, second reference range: 5.01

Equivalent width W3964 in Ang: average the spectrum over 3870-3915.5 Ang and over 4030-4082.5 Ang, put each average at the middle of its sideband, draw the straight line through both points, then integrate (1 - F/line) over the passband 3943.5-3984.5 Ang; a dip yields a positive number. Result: 9.67 Ang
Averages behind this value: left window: 3.03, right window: 4.96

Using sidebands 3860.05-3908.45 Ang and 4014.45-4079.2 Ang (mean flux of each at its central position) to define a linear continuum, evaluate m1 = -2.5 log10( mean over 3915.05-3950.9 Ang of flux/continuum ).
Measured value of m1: 0.321 mag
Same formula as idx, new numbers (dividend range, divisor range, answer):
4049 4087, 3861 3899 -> 2.11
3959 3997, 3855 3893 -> 1.46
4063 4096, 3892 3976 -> 2.01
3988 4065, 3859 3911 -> 1.98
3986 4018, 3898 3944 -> 2.01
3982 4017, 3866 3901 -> 1.94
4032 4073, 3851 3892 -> 2.17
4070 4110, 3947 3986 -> 1.85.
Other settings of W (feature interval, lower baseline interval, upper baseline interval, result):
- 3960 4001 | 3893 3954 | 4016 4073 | 2.35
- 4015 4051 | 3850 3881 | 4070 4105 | -4.31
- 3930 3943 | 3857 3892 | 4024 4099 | 5.98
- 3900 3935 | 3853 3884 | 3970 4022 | 3.72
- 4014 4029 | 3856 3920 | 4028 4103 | -3.32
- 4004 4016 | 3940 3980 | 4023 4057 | -3.48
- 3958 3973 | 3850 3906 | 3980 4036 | 7.09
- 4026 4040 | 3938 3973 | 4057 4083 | -1.81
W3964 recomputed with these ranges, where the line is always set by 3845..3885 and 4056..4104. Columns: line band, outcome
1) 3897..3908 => -1.4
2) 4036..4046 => 0.9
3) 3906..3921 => -3.0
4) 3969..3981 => 2.7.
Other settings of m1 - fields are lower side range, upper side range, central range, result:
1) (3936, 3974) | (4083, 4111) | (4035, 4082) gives -0.094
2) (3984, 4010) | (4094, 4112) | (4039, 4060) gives 0.026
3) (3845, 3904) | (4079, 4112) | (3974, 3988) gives 0.022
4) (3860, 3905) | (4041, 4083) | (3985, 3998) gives -0.213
